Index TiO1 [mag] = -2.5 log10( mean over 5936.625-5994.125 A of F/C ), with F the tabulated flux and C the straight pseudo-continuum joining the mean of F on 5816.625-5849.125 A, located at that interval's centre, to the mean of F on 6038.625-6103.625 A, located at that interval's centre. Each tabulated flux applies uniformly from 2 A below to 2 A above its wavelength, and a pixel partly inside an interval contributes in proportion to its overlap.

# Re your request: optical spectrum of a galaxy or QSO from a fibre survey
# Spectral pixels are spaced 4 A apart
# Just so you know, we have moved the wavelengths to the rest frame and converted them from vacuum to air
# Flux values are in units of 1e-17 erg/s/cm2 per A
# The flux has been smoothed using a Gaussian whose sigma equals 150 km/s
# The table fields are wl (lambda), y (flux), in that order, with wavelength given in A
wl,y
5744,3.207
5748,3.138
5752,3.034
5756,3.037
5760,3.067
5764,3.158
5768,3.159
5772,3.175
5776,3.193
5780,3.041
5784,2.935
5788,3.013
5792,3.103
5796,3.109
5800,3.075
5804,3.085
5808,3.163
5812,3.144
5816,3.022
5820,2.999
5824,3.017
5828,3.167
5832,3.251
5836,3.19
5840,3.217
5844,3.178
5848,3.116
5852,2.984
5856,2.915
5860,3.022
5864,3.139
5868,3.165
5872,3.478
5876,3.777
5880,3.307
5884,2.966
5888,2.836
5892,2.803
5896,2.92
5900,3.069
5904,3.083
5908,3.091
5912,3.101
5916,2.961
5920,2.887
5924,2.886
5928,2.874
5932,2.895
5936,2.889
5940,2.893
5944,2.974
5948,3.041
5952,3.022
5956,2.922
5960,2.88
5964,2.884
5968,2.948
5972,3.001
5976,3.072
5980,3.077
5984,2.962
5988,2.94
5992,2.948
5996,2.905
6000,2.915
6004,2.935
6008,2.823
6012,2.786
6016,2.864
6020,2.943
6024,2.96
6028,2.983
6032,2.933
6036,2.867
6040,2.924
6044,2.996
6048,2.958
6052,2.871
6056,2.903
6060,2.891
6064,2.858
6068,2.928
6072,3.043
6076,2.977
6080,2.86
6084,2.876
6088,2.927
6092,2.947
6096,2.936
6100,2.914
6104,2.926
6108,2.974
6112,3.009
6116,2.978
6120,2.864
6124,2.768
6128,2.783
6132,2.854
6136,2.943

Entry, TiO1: 0.02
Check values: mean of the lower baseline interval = 3.14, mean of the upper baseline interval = 2.93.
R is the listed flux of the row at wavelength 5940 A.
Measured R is 2.893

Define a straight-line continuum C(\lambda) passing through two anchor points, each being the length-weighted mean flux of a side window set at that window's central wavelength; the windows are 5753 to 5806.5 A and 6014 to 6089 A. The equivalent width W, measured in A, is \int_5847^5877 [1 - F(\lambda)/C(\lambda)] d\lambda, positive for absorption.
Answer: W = -1.4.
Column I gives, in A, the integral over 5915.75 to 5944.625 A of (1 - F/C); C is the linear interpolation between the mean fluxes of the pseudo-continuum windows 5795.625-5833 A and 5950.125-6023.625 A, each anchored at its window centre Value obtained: 0.9 A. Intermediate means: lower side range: 3.1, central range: 2.9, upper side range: 2.94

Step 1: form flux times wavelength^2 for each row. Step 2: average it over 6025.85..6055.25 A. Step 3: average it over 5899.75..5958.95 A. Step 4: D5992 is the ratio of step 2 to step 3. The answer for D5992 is 1.03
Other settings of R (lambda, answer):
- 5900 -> 3.069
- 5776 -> 3.193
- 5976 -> 3.072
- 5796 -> 3.109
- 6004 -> 2.935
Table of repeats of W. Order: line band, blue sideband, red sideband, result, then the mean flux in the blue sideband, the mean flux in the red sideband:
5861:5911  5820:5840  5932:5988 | -1.1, 3.15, 2.96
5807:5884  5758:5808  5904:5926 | -3.0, 3.1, 2.99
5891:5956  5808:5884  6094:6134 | 2.7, 3.17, 2.9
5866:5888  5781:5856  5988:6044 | -1.8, 3.09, 2.91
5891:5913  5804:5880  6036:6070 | 0.5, 3.17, 2.91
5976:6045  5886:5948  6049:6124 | 0.1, 2.95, 2.92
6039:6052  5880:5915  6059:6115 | 0.0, 3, 2.93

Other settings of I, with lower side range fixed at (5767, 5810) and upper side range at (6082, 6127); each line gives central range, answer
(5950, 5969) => 0.43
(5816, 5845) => -0.62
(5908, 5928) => 0.38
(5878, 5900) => 0.45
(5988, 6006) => 0.30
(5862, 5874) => -0.83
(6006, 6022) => 0.61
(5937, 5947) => 0.23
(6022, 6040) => 0.14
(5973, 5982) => -0.24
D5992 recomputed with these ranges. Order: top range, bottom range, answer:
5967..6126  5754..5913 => 1.01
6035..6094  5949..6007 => 1.02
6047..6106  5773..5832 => 1.04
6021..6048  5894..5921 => 1.02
